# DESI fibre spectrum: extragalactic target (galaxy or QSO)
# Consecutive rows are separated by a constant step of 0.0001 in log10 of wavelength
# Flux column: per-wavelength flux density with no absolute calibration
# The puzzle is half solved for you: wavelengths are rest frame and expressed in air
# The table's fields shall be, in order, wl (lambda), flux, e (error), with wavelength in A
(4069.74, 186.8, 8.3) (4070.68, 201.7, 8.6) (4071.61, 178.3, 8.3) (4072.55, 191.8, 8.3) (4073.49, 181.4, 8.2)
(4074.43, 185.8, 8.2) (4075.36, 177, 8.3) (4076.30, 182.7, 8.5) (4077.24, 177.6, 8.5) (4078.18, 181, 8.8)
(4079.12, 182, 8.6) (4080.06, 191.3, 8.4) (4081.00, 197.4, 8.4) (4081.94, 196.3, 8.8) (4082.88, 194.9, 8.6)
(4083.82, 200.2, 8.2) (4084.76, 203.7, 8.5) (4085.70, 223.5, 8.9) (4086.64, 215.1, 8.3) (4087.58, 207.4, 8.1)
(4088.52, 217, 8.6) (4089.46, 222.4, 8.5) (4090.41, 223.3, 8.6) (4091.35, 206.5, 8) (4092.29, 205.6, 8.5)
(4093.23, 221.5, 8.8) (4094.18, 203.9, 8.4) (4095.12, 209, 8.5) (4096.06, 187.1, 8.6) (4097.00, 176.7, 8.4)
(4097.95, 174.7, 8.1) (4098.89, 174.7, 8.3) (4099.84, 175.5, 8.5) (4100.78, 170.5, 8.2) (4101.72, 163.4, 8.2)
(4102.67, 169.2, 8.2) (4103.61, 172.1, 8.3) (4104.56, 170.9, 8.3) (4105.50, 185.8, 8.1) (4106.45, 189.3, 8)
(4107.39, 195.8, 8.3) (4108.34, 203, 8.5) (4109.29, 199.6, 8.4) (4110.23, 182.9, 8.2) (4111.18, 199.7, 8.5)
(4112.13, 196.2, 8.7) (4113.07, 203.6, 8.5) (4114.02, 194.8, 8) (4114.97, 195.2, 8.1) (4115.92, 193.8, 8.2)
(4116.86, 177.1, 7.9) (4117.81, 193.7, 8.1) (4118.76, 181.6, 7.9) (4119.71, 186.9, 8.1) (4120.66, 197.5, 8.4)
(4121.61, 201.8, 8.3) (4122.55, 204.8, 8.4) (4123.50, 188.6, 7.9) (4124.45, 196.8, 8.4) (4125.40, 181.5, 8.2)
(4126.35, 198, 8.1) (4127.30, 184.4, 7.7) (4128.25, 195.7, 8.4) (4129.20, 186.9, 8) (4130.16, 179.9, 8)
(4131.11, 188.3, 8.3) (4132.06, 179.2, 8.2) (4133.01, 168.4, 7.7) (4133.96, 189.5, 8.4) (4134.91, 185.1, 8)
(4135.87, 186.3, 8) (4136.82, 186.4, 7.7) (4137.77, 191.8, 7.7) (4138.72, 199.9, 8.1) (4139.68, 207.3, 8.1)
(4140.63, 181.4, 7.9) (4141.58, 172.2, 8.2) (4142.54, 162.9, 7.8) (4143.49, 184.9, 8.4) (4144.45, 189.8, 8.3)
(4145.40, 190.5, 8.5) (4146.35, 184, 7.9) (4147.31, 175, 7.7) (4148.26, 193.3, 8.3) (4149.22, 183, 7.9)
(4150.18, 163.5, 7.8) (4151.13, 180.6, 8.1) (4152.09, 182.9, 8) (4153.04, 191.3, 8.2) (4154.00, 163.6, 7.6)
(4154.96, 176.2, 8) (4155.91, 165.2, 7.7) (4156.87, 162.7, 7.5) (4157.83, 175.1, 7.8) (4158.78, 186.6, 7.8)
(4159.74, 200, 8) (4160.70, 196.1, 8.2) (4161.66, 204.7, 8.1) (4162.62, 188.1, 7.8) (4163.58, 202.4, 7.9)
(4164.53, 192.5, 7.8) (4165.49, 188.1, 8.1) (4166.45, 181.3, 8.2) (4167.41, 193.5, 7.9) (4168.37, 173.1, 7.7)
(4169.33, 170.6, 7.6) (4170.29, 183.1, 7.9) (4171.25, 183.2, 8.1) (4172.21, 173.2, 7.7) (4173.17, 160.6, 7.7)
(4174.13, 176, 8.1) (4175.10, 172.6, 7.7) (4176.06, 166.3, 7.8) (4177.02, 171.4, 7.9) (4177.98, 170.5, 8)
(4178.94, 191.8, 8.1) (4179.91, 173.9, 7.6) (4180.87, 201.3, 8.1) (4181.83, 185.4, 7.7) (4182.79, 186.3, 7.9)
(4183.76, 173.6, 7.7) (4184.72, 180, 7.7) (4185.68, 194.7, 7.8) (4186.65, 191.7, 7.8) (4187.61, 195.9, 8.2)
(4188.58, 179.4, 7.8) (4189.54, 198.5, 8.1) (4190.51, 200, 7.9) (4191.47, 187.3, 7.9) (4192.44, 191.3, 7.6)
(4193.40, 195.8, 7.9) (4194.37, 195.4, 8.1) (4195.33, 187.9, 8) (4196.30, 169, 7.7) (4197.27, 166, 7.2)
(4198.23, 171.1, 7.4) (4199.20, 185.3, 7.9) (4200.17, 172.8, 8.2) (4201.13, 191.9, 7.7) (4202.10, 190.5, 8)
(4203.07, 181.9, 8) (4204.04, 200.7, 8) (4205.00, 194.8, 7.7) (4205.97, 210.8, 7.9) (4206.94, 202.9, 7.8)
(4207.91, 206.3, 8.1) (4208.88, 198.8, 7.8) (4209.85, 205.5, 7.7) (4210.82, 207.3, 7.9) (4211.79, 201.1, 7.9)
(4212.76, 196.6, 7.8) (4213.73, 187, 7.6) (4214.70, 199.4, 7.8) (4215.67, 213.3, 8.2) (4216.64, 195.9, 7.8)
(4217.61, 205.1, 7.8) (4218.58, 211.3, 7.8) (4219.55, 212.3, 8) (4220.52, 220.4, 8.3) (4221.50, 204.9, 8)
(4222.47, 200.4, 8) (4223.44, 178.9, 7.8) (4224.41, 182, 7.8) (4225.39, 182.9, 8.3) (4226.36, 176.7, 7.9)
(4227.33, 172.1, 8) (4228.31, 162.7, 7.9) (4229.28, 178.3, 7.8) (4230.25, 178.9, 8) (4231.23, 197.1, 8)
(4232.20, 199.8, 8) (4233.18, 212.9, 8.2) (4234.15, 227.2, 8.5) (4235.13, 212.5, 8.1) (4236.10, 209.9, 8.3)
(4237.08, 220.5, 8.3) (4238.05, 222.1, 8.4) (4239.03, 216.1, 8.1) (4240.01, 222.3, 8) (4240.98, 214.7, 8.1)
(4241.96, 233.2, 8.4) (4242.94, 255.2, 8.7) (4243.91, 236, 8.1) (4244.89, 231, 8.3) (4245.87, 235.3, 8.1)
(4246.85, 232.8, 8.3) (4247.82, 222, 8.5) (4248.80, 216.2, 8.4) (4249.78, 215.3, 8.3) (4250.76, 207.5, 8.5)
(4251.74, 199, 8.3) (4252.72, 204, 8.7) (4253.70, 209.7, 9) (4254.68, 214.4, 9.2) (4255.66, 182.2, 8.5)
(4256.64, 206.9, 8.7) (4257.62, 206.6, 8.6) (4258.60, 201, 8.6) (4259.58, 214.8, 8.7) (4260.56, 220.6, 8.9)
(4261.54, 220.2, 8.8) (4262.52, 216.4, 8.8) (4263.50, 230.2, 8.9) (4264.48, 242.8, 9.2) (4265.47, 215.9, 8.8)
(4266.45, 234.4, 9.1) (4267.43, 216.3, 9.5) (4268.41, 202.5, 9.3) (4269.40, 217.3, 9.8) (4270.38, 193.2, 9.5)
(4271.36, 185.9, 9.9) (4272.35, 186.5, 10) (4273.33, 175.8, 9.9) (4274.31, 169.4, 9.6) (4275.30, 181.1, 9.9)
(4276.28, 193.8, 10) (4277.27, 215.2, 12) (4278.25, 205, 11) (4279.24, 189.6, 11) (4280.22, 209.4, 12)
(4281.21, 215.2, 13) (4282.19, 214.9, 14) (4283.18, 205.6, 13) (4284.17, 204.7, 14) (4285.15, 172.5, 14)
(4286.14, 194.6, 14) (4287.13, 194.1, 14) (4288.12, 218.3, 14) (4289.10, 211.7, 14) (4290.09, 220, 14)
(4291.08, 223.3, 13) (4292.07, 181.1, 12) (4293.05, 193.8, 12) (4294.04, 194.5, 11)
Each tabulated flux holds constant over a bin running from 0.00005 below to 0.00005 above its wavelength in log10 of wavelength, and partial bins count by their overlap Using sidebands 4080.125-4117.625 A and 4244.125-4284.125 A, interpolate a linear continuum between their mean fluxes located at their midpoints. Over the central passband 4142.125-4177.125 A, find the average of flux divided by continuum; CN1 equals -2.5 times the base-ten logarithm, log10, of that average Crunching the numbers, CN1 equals 0.11 mag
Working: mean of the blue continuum 195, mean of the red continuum 209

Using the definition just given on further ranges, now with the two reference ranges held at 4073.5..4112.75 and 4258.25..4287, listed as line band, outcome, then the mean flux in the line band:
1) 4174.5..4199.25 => 0.09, 184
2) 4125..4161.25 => 0.07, 183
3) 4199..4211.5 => 0.02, 196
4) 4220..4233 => 0.08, 188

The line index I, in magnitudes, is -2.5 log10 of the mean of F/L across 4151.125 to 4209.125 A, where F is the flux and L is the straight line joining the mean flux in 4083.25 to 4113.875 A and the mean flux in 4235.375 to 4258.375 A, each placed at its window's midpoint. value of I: 0.13 mag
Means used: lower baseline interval 195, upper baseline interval 218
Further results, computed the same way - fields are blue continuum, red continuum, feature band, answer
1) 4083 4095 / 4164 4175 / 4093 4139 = 0.07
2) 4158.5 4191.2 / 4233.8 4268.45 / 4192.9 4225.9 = 0.03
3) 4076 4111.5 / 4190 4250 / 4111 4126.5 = 0.01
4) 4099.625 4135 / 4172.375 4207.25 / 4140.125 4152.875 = 0.03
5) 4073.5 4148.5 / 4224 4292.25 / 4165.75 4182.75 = 0.11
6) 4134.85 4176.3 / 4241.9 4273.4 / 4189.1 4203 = 0.05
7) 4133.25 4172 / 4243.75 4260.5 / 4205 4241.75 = 0.02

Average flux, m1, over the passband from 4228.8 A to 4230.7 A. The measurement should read 179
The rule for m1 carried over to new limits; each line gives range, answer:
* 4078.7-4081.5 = 190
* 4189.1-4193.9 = 194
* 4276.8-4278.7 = 211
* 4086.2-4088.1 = 212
